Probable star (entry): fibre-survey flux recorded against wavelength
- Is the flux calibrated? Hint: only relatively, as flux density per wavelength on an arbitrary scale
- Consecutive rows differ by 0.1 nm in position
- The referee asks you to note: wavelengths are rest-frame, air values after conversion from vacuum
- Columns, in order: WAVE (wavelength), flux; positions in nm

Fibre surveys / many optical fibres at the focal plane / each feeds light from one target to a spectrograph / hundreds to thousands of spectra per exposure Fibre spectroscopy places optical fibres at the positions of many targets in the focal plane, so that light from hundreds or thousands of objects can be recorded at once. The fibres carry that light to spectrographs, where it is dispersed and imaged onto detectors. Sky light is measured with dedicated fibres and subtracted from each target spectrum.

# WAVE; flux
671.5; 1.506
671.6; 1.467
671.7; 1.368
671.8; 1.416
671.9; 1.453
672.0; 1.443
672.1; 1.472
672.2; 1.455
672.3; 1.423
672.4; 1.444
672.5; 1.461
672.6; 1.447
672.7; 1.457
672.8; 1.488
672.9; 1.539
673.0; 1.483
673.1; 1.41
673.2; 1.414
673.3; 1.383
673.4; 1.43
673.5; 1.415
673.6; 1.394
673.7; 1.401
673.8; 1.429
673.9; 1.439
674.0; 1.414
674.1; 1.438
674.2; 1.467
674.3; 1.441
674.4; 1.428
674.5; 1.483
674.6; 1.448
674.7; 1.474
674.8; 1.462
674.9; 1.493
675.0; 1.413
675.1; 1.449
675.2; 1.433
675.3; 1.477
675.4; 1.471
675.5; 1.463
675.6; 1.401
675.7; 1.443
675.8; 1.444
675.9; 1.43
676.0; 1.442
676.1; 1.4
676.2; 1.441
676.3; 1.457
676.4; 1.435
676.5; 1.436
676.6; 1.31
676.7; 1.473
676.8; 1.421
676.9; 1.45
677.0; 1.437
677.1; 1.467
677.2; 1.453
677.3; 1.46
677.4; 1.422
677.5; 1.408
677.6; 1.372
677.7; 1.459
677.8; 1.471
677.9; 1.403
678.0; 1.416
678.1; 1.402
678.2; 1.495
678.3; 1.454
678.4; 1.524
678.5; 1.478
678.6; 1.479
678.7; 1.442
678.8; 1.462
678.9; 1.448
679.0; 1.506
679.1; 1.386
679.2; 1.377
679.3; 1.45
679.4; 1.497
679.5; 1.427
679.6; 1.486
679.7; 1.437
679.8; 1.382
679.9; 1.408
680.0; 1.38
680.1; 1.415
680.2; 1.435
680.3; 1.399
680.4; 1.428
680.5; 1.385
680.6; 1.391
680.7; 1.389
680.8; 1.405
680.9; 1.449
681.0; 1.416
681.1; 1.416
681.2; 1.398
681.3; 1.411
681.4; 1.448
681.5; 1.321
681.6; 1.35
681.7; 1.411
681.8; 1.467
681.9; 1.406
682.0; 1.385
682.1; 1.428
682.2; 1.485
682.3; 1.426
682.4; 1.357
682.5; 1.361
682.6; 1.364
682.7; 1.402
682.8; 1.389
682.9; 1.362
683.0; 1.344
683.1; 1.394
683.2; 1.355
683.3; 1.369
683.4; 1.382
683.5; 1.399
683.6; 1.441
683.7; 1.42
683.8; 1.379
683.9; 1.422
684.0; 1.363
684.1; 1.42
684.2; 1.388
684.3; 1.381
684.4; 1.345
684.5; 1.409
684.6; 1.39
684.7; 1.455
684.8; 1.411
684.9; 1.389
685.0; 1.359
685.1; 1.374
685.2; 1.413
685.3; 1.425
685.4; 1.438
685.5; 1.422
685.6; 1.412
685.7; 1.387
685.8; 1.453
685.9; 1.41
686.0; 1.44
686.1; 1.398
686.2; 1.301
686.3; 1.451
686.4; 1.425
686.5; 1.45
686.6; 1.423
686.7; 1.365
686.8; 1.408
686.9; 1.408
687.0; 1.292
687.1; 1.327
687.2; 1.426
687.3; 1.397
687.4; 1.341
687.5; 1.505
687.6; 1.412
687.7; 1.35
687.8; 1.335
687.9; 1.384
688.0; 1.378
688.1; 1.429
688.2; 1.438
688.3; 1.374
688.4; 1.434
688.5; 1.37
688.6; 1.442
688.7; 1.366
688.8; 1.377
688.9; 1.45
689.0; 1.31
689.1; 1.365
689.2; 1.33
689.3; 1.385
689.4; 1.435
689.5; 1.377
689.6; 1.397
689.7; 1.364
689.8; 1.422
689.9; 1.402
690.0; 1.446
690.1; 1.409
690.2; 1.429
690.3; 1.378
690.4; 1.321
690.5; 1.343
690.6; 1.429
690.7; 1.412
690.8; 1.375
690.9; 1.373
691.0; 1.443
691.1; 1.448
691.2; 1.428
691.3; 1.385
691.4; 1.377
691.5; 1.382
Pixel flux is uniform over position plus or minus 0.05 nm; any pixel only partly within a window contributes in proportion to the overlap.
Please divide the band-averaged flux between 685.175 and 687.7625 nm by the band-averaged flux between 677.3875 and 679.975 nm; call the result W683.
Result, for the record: 1.0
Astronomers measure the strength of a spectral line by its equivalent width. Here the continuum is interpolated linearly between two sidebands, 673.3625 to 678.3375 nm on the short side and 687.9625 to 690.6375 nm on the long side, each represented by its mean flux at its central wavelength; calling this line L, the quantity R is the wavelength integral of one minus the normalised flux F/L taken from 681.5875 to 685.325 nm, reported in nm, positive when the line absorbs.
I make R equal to 0.043 nm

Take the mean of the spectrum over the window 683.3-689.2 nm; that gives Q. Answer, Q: 1.4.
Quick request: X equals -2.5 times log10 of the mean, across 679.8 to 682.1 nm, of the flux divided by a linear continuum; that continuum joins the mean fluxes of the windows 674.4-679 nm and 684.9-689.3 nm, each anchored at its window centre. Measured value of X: 0.01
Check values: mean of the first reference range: 1.44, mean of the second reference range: 1.4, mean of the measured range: 1.41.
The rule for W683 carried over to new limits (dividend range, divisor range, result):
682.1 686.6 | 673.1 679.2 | 0.97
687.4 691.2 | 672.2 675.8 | 0.97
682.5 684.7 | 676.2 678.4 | 0.97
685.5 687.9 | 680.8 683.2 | 1.00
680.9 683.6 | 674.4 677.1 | 0.97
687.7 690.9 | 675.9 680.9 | 0.97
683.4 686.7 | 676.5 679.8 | 0.97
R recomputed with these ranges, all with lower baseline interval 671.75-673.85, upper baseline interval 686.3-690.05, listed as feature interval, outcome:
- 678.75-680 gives -0.01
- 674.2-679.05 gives -0.06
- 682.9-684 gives 0.02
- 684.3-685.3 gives 0.01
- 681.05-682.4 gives 0.00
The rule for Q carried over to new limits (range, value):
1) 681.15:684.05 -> 1.39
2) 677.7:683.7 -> 1.42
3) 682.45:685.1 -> 1.39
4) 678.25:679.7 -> 1.46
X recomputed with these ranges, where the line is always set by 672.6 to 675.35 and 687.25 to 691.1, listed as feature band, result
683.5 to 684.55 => 0.01 mag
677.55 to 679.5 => -0.01 mag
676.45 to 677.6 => 0.00 mag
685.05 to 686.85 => 0.00 mag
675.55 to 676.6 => 0.01 mag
